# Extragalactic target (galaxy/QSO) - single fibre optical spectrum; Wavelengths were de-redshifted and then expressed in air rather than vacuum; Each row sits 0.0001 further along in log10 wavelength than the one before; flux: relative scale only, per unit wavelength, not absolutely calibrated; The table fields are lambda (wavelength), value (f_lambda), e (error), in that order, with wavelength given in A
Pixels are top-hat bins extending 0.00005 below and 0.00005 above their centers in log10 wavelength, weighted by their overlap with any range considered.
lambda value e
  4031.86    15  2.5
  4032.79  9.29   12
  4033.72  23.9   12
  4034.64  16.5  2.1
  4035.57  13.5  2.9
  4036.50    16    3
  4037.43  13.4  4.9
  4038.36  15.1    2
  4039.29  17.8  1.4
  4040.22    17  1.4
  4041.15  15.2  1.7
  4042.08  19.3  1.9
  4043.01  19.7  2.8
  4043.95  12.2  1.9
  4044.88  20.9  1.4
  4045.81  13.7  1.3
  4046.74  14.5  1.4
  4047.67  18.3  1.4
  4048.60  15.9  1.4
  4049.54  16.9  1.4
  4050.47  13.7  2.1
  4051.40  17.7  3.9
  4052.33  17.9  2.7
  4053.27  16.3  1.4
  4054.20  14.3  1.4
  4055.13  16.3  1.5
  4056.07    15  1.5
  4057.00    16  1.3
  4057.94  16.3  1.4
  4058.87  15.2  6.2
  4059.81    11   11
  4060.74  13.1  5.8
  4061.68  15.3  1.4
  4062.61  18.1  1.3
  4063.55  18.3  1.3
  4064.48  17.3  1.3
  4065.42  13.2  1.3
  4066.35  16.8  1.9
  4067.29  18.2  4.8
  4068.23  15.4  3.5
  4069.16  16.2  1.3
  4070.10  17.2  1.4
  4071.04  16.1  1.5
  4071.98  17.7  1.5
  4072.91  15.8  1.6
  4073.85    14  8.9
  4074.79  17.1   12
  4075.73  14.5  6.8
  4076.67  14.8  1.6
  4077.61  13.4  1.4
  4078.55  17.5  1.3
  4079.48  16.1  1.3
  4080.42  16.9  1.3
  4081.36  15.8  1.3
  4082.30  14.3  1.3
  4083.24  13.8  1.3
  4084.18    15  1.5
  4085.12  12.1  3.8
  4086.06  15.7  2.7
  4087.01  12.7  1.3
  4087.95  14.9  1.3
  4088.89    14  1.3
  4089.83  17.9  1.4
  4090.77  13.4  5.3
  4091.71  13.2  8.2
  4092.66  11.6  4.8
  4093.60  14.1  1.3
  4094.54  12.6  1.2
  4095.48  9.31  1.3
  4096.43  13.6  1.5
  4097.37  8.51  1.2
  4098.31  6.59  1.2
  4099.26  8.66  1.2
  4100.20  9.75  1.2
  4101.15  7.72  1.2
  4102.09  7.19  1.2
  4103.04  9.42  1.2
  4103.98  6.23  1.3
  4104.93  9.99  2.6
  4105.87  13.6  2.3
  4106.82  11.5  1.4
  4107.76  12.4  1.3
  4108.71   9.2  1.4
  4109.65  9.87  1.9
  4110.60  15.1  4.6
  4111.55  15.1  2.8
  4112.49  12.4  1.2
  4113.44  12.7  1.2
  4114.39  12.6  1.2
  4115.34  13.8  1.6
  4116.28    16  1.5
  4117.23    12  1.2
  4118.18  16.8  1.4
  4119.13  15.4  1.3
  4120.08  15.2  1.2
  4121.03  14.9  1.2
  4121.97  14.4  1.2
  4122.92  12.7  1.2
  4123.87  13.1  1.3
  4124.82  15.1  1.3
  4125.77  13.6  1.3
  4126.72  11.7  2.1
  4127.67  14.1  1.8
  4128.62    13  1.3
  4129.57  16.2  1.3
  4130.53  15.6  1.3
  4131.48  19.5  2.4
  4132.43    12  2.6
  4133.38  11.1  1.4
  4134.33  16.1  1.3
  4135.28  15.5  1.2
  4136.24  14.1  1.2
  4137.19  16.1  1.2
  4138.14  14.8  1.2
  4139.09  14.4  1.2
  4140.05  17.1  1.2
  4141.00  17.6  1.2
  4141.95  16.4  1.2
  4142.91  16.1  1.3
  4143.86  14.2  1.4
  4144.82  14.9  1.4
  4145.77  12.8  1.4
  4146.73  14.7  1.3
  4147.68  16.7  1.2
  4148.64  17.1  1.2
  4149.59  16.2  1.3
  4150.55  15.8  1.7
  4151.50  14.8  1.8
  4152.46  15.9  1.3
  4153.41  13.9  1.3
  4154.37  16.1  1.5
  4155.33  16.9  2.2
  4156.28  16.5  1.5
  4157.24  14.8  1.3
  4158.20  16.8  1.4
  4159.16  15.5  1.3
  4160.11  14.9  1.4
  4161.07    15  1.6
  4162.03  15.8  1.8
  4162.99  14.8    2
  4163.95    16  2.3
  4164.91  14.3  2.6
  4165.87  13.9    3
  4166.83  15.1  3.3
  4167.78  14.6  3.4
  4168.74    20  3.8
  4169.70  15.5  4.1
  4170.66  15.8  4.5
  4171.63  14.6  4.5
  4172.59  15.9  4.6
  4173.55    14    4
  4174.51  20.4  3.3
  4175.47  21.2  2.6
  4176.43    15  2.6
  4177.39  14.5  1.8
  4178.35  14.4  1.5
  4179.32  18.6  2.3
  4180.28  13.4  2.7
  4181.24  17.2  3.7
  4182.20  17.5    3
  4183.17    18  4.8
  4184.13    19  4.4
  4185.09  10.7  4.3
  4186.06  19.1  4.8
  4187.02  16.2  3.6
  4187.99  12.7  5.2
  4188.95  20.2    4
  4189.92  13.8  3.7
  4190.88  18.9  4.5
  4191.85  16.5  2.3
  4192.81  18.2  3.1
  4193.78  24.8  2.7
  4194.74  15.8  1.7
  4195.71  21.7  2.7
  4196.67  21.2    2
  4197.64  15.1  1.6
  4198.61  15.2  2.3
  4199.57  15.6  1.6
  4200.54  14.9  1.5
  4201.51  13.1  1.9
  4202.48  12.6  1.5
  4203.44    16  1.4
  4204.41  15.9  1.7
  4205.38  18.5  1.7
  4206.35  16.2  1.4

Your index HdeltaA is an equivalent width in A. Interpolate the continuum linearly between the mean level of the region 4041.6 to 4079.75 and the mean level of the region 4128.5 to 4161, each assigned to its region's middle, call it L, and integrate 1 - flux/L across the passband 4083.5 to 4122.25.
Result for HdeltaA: 8.3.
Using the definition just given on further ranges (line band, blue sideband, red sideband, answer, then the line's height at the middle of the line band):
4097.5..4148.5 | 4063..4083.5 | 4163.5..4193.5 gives 8.8 A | 16.1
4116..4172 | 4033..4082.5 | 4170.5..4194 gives 4.7 A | 16.5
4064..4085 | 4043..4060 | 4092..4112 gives -3.5 A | 13.5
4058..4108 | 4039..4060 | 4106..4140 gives 5.1 A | 15.2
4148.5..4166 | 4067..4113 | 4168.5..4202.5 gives 0.2 A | 15.7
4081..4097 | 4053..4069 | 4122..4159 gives 1.8 A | 15.5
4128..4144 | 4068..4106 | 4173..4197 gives 0.0 A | 15.3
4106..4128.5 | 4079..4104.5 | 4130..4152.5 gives 0.7 A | 13.9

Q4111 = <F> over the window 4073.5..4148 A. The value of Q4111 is 13.6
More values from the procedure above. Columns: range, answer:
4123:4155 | 15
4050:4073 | 15.9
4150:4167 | 15.4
